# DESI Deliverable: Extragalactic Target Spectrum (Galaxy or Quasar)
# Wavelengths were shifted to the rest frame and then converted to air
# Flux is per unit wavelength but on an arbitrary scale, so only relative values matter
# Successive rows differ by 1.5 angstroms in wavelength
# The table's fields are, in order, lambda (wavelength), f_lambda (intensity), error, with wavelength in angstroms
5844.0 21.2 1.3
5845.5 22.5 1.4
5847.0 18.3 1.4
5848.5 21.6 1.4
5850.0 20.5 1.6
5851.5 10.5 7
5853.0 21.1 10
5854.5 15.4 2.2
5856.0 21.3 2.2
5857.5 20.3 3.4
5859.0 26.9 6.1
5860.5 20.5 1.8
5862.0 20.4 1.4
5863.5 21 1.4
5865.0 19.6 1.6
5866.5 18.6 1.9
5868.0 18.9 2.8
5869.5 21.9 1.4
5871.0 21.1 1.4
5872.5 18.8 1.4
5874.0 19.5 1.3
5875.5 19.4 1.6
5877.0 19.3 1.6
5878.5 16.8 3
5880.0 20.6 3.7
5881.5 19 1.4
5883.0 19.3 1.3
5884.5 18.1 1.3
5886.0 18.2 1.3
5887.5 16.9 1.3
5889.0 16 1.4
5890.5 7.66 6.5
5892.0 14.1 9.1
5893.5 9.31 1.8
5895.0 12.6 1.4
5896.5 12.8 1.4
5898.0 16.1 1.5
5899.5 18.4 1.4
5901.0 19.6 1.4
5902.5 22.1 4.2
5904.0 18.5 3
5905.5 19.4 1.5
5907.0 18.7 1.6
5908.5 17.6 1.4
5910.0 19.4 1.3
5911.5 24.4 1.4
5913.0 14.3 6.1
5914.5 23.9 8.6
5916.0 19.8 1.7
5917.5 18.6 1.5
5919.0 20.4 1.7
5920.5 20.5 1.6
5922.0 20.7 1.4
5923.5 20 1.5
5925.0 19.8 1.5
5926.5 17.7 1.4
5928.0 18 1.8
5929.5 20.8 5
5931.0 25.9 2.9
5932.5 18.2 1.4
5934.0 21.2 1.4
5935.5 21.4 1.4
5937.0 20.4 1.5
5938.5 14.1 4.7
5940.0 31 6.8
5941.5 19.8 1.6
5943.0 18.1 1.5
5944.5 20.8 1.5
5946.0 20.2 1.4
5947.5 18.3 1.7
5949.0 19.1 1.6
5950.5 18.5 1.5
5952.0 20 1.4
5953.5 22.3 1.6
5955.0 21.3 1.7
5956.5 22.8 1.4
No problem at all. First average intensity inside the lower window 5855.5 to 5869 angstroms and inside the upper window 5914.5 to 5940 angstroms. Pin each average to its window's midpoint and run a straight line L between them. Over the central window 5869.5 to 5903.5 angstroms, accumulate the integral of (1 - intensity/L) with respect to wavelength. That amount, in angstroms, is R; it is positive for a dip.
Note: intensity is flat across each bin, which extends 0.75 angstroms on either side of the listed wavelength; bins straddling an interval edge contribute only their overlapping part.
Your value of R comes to 5.7 angstroms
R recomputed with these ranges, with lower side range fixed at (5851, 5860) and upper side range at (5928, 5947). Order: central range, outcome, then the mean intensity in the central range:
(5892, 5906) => 2.7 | 16.4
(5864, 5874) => 0.0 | 19.8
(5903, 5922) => 0.7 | 19.7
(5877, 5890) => 1.3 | 18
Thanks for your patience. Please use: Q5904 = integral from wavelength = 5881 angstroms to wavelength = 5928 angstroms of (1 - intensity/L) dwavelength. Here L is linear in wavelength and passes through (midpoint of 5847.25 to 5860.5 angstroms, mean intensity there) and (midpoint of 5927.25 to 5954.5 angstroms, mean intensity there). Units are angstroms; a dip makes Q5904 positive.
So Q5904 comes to 5.3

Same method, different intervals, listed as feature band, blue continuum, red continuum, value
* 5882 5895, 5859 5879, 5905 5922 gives 3.3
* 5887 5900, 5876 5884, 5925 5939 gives 3.8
